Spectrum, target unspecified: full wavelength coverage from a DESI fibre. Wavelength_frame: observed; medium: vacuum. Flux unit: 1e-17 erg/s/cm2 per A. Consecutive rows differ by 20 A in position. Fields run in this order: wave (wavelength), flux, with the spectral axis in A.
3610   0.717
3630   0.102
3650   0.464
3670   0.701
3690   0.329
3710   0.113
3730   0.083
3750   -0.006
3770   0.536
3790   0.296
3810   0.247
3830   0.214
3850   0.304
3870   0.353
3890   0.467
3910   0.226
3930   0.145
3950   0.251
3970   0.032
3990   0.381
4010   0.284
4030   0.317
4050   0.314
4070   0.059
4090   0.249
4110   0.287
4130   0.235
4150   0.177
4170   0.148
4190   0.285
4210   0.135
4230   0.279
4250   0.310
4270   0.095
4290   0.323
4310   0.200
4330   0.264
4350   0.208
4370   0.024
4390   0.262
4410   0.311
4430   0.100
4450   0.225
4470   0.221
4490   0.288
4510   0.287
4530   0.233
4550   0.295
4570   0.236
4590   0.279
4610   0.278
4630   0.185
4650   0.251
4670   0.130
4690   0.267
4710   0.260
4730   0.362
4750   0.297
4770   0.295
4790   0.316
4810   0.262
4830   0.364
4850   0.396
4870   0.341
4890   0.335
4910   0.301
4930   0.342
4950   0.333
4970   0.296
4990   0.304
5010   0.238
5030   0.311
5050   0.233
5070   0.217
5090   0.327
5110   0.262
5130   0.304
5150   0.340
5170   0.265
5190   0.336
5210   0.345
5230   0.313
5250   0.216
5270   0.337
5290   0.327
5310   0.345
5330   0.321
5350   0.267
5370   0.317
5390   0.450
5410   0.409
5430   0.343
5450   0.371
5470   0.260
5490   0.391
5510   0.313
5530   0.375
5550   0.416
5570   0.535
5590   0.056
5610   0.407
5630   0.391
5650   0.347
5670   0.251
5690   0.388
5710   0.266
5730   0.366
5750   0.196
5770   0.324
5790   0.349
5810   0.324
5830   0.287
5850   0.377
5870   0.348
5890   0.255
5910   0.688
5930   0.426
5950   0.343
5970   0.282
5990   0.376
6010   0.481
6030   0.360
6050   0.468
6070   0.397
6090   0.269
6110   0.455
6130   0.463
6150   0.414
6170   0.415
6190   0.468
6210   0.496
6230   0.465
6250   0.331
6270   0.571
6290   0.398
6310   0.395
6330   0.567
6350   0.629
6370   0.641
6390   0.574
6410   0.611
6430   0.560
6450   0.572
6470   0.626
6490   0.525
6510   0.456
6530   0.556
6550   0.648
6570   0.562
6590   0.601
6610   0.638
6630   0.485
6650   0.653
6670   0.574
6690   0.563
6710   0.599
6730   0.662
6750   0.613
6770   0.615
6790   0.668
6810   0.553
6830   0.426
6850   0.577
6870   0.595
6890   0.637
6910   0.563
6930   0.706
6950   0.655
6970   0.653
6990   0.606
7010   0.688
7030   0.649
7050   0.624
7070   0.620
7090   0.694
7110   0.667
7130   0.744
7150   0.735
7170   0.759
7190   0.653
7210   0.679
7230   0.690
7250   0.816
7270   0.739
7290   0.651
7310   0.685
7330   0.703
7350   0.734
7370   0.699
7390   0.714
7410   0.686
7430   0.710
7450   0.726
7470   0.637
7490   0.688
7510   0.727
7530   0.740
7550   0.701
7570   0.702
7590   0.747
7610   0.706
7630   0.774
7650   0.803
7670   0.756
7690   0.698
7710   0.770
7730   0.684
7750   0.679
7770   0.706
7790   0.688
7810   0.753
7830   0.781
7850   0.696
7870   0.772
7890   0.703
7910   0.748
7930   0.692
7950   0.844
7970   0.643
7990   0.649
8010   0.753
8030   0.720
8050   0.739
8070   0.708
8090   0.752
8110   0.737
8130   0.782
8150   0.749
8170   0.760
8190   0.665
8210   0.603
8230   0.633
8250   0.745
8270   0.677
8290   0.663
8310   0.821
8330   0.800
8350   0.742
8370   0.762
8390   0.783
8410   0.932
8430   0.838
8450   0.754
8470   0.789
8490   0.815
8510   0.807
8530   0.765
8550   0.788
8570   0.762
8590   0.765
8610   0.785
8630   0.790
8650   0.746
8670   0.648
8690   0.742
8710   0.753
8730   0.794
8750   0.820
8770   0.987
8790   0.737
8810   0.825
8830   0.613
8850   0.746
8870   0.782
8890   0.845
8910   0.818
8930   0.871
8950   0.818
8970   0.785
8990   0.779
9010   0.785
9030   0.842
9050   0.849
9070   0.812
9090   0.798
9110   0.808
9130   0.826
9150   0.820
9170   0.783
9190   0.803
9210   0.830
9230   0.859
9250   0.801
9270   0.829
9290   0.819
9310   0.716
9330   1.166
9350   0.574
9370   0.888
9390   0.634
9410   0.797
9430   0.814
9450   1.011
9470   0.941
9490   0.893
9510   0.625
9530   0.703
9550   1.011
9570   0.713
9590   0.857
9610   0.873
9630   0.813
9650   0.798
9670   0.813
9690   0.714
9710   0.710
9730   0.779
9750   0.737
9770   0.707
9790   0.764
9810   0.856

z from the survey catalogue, 0.587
